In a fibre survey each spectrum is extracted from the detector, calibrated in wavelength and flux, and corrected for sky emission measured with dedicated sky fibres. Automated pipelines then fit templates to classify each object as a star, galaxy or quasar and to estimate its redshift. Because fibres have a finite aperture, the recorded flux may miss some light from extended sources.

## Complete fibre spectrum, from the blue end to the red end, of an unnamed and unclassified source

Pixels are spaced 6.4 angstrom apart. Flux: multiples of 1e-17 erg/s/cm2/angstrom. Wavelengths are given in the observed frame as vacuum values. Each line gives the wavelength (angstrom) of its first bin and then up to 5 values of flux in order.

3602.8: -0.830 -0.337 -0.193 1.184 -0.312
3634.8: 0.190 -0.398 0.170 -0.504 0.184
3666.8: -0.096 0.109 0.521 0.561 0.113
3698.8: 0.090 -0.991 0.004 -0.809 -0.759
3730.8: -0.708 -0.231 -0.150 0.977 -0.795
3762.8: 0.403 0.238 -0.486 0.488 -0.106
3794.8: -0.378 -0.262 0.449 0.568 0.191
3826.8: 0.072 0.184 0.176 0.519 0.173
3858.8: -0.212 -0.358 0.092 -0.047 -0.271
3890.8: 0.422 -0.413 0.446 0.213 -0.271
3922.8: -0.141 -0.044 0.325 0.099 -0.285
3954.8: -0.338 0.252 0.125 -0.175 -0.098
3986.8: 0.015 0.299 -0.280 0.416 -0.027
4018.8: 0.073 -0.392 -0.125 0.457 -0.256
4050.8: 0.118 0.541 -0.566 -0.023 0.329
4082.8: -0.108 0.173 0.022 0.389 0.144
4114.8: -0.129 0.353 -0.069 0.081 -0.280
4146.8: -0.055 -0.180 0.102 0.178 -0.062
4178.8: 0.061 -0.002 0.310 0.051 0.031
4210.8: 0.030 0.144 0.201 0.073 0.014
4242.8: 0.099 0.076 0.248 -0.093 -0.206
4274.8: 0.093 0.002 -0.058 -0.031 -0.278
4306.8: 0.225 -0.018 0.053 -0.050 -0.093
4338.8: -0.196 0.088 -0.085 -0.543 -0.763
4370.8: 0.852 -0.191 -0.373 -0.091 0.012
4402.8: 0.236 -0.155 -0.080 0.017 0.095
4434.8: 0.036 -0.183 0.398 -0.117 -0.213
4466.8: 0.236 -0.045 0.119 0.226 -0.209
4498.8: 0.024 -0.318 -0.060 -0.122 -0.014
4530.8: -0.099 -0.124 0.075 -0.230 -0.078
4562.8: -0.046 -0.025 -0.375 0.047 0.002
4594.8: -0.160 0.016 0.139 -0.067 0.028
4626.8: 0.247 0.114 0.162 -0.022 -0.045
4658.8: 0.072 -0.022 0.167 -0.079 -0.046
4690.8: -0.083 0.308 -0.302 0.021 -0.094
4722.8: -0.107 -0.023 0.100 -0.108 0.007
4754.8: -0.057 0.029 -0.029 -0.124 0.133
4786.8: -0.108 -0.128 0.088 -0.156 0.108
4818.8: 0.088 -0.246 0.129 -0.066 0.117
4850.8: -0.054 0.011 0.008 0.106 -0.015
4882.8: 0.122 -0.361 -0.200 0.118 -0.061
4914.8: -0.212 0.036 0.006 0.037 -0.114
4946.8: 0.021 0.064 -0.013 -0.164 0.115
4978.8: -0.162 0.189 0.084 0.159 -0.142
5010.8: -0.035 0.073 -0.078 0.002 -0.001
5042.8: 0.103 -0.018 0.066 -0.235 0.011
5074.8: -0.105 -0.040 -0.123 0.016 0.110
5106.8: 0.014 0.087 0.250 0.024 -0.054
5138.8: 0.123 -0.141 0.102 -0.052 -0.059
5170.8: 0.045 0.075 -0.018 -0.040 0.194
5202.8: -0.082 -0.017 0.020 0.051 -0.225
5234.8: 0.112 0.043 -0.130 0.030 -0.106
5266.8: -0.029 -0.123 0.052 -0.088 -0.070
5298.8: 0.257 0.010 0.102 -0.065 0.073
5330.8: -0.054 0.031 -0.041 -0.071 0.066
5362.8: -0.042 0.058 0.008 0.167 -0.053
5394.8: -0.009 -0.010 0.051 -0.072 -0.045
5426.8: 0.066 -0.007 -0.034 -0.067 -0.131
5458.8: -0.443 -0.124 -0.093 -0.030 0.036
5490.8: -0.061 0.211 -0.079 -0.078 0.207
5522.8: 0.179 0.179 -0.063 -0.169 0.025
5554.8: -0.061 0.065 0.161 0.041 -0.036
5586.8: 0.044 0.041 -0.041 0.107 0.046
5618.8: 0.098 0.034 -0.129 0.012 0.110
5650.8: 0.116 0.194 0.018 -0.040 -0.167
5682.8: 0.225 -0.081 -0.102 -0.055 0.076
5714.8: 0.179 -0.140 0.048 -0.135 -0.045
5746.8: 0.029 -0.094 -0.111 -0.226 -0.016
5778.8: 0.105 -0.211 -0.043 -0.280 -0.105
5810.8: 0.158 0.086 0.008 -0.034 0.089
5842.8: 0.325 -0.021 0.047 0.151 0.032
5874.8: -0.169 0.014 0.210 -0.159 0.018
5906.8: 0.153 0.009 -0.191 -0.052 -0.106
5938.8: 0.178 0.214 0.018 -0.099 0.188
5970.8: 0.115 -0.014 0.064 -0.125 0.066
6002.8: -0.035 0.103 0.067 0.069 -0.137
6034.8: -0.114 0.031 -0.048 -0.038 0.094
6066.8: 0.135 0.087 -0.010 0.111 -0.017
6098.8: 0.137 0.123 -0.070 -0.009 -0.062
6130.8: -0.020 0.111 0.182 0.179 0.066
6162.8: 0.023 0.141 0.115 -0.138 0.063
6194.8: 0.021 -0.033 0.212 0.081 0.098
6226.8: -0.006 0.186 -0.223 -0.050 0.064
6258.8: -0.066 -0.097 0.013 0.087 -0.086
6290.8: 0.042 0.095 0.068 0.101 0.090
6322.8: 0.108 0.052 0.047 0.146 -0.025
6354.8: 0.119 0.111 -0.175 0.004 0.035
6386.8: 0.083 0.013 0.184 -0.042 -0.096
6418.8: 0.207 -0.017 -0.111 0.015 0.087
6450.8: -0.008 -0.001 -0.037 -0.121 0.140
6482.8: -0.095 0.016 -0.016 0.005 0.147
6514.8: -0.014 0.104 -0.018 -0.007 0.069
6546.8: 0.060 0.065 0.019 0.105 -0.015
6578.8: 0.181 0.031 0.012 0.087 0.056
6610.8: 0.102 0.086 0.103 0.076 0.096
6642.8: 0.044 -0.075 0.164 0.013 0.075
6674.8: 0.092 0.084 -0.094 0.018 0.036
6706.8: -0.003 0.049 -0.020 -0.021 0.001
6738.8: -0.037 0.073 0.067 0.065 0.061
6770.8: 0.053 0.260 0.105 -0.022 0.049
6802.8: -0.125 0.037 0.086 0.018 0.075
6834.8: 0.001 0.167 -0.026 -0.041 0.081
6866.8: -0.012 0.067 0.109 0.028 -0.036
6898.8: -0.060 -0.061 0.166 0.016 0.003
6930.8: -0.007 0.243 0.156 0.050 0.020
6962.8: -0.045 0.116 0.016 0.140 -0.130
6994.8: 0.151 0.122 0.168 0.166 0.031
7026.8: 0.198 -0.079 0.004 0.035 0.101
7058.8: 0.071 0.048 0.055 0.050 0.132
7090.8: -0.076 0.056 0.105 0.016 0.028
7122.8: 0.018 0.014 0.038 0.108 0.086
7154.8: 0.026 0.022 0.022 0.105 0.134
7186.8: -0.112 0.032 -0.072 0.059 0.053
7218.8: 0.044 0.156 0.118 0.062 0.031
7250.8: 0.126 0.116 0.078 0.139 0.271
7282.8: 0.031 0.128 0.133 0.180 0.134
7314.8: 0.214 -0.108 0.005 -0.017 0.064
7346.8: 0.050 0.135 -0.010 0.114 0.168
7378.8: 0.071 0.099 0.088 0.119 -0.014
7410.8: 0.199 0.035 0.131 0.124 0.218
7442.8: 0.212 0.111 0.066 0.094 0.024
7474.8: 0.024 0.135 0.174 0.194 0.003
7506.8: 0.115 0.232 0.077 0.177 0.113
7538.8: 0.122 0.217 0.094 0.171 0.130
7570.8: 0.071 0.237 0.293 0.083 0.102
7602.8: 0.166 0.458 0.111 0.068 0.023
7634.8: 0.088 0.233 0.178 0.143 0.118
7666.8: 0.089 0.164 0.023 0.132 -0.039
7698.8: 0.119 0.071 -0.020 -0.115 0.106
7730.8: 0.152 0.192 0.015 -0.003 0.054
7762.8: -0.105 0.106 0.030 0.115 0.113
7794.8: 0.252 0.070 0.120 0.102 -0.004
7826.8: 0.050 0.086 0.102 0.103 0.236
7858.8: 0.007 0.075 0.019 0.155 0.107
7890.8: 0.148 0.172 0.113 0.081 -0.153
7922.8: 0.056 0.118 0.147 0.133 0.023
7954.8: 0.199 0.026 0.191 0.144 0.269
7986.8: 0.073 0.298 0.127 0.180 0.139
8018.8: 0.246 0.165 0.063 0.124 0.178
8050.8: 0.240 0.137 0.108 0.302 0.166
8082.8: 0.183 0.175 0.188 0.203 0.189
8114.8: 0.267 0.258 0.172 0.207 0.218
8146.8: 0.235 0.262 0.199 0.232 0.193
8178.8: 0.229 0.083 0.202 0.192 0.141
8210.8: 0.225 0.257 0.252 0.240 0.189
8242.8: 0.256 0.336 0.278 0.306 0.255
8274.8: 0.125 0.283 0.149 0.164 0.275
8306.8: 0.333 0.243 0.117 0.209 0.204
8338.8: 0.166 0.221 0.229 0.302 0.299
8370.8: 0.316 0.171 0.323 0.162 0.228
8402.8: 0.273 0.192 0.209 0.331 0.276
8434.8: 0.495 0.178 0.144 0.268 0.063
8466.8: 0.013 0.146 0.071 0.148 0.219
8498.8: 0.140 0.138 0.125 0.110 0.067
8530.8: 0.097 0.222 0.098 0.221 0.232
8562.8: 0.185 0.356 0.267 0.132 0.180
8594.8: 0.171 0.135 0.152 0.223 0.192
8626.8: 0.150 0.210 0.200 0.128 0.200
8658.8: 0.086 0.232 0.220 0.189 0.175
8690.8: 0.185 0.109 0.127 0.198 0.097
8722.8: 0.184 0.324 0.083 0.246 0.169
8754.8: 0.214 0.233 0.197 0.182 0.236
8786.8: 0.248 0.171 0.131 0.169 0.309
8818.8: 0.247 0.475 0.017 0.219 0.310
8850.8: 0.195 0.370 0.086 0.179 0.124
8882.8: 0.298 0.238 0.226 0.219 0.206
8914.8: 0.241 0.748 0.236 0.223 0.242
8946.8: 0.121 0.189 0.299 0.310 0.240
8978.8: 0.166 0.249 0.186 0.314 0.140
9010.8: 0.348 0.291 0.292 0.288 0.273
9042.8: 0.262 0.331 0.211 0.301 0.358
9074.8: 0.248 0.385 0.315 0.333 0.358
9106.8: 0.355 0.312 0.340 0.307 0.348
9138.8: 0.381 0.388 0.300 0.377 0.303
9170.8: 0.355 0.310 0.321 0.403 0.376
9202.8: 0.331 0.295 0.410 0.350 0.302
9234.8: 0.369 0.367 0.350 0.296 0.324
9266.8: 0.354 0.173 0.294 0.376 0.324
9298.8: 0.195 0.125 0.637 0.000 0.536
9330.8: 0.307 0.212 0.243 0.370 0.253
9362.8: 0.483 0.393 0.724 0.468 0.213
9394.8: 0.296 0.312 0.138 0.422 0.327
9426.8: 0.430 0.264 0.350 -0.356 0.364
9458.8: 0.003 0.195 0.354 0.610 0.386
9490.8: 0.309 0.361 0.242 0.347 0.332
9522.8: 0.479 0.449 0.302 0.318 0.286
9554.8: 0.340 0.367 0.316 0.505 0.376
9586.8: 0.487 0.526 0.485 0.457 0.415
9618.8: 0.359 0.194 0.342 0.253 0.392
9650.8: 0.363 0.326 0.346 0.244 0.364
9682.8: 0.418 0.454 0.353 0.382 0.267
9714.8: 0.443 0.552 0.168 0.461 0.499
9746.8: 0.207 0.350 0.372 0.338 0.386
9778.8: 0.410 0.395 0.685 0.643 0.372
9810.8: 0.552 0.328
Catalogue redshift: 0.00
